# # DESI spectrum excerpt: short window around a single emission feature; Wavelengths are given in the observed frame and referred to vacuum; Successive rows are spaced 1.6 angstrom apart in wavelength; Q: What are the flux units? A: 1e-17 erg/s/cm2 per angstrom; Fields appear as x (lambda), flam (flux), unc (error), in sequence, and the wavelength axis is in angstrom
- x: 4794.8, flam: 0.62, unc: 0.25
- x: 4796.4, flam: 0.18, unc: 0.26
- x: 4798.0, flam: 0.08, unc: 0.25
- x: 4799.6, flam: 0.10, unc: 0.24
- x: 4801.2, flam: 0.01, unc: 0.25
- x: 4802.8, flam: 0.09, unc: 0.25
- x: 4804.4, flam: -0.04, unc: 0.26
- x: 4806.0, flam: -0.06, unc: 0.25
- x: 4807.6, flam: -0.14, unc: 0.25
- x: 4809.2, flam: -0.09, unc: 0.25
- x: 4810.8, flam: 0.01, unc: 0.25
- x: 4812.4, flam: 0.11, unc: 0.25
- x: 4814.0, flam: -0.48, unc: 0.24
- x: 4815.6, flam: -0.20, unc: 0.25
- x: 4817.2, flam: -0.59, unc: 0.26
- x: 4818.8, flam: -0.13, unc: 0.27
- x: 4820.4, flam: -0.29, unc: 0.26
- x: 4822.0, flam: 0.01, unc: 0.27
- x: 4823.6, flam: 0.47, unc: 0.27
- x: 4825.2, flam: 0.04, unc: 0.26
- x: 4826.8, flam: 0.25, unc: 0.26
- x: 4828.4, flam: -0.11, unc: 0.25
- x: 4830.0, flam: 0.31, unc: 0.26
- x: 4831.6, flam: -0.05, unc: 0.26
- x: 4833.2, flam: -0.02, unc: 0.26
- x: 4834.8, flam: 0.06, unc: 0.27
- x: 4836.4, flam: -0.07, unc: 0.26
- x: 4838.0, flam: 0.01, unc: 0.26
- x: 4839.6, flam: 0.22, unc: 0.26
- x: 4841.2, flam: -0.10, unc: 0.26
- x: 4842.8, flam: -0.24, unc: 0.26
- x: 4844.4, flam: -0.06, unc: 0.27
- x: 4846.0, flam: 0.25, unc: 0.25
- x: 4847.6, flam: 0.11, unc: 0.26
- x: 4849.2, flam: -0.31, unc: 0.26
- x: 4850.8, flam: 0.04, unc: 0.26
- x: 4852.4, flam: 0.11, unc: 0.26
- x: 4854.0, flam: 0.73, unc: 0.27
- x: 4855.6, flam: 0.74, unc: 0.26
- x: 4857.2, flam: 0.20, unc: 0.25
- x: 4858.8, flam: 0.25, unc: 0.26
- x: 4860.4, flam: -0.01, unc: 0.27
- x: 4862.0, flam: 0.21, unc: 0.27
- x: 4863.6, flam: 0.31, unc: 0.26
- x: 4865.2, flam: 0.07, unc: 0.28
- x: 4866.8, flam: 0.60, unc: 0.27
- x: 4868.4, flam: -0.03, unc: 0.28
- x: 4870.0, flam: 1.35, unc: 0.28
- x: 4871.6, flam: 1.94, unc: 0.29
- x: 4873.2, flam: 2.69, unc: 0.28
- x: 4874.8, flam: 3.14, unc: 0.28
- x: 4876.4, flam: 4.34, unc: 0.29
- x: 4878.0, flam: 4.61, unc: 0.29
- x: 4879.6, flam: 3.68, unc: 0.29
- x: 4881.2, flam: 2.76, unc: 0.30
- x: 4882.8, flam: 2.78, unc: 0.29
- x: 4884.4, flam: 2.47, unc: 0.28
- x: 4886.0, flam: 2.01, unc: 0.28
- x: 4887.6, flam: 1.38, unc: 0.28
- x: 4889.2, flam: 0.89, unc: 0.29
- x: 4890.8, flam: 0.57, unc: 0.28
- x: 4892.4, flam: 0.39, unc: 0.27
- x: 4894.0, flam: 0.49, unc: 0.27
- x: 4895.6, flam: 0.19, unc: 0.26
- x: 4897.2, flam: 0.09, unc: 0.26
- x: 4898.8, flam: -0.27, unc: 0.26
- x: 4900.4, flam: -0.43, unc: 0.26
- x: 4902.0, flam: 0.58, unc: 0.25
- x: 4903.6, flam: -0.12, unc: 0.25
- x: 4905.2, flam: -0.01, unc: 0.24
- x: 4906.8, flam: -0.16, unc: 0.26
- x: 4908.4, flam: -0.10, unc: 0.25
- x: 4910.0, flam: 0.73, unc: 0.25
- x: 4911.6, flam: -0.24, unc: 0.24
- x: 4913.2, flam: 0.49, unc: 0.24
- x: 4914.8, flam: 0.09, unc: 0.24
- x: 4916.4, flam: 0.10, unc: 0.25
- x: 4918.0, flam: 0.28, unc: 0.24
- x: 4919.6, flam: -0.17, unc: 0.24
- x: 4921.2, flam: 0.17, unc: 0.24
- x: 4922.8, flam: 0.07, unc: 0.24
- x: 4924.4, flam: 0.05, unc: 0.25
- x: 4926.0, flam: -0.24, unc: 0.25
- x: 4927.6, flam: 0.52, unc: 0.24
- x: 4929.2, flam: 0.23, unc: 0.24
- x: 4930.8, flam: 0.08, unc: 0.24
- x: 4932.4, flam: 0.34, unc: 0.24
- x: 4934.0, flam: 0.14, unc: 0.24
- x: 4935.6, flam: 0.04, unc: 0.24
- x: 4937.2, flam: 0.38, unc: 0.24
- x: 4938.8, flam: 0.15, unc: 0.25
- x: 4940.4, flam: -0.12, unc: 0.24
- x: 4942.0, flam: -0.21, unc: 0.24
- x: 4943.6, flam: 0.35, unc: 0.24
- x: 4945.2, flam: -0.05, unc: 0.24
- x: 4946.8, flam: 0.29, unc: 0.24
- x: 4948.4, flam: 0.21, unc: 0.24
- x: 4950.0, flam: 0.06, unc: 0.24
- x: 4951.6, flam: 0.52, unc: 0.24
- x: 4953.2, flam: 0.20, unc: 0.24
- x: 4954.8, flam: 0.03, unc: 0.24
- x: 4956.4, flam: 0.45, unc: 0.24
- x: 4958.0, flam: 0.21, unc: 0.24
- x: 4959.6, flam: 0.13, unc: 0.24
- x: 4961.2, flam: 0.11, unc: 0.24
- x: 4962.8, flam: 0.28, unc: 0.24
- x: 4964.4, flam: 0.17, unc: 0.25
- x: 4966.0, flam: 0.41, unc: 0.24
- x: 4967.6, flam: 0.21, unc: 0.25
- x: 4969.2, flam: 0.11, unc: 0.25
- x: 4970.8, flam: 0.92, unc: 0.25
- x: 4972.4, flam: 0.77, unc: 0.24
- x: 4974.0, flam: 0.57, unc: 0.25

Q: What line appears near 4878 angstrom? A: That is Lyman alpha 1216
